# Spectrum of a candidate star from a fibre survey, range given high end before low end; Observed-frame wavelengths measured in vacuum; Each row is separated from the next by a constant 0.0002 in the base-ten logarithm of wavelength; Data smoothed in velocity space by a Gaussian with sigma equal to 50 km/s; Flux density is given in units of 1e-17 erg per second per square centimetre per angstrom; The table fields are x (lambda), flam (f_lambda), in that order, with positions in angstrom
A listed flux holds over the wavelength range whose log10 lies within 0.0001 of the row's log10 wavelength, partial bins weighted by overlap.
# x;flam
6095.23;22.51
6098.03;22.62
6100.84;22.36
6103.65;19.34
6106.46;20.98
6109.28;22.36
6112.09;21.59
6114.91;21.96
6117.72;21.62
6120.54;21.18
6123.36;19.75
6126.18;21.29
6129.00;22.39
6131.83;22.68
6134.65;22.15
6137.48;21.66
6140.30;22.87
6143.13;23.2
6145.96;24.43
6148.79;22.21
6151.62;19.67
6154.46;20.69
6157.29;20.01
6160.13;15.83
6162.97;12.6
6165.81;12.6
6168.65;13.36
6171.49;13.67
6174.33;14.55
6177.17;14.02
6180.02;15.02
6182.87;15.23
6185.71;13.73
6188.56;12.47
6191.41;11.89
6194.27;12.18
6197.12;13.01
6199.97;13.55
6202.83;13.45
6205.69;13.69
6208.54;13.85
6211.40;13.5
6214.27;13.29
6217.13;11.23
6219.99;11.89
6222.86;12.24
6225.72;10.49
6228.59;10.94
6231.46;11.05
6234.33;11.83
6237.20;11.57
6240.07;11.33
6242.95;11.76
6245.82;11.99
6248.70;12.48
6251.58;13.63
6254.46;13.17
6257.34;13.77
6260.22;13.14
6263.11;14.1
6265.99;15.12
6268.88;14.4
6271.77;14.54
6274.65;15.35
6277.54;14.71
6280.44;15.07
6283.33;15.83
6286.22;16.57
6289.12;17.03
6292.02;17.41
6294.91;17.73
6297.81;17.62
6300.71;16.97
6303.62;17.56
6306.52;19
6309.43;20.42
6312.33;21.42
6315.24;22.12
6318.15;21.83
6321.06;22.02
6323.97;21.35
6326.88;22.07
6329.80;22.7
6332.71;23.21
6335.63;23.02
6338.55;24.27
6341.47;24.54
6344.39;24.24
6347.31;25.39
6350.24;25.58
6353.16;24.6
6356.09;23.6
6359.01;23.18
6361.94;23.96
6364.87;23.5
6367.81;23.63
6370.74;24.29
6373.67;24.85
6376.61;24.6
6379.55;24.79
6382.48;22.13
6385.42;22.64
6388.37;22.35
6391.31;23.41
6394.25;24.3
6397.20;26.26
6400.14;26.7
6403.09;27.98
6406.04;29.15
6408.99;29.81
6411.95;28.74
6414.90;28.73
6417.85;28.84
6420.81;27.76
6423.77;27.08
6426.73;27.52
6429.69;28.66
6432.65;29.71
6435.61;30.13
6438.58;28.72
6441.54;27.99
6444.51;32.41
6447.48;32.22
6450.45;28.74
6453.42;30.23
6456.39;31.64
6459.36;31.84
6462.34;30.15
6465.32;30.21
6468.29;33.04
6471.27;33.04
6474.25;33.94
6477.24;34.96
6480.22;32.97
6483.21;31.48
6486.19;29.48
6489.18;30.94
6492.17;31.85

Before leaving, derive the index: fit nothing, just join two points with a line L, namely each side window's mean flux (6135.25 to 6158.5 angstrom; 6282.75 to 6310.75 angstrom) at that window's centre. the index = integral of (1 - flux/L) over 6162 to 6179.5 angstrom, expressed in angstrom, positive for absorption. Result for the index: 6.3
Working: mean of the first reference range 21.9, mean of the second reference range 17.7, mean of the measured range 13.6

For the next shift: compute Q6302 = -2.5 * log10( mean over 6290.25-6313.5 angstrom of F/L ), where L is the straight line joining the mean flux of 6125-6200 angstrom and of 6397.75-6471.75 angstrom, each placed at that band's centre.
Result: 0.267 mag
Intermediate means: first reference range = 17.3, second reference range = 29.6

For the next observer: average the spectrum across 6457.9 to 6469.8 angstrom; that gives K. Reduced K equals 31.3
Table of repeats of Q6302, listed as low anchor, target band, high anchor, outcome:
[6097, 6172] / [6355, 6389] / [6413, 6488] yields 0.18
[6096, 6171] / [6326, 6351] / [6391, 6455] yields 0.10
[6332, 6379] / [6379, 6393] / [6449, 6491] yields 0.14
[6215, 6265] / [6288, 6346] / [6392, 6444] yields -0.09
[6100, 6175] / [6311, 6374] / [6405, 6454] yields 0.13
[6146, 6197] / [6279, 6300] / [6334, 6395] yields 0.23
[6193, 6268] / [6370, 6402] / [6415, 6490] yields 0.04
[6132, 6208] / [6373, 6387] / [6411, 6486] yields 0.14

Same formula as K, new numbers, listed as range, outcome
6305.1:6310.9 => 19.7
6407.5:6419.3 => 29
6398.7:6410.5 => 28.4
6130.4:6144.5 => 22.5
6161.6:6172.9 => 13.1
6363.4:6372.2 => 23.8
